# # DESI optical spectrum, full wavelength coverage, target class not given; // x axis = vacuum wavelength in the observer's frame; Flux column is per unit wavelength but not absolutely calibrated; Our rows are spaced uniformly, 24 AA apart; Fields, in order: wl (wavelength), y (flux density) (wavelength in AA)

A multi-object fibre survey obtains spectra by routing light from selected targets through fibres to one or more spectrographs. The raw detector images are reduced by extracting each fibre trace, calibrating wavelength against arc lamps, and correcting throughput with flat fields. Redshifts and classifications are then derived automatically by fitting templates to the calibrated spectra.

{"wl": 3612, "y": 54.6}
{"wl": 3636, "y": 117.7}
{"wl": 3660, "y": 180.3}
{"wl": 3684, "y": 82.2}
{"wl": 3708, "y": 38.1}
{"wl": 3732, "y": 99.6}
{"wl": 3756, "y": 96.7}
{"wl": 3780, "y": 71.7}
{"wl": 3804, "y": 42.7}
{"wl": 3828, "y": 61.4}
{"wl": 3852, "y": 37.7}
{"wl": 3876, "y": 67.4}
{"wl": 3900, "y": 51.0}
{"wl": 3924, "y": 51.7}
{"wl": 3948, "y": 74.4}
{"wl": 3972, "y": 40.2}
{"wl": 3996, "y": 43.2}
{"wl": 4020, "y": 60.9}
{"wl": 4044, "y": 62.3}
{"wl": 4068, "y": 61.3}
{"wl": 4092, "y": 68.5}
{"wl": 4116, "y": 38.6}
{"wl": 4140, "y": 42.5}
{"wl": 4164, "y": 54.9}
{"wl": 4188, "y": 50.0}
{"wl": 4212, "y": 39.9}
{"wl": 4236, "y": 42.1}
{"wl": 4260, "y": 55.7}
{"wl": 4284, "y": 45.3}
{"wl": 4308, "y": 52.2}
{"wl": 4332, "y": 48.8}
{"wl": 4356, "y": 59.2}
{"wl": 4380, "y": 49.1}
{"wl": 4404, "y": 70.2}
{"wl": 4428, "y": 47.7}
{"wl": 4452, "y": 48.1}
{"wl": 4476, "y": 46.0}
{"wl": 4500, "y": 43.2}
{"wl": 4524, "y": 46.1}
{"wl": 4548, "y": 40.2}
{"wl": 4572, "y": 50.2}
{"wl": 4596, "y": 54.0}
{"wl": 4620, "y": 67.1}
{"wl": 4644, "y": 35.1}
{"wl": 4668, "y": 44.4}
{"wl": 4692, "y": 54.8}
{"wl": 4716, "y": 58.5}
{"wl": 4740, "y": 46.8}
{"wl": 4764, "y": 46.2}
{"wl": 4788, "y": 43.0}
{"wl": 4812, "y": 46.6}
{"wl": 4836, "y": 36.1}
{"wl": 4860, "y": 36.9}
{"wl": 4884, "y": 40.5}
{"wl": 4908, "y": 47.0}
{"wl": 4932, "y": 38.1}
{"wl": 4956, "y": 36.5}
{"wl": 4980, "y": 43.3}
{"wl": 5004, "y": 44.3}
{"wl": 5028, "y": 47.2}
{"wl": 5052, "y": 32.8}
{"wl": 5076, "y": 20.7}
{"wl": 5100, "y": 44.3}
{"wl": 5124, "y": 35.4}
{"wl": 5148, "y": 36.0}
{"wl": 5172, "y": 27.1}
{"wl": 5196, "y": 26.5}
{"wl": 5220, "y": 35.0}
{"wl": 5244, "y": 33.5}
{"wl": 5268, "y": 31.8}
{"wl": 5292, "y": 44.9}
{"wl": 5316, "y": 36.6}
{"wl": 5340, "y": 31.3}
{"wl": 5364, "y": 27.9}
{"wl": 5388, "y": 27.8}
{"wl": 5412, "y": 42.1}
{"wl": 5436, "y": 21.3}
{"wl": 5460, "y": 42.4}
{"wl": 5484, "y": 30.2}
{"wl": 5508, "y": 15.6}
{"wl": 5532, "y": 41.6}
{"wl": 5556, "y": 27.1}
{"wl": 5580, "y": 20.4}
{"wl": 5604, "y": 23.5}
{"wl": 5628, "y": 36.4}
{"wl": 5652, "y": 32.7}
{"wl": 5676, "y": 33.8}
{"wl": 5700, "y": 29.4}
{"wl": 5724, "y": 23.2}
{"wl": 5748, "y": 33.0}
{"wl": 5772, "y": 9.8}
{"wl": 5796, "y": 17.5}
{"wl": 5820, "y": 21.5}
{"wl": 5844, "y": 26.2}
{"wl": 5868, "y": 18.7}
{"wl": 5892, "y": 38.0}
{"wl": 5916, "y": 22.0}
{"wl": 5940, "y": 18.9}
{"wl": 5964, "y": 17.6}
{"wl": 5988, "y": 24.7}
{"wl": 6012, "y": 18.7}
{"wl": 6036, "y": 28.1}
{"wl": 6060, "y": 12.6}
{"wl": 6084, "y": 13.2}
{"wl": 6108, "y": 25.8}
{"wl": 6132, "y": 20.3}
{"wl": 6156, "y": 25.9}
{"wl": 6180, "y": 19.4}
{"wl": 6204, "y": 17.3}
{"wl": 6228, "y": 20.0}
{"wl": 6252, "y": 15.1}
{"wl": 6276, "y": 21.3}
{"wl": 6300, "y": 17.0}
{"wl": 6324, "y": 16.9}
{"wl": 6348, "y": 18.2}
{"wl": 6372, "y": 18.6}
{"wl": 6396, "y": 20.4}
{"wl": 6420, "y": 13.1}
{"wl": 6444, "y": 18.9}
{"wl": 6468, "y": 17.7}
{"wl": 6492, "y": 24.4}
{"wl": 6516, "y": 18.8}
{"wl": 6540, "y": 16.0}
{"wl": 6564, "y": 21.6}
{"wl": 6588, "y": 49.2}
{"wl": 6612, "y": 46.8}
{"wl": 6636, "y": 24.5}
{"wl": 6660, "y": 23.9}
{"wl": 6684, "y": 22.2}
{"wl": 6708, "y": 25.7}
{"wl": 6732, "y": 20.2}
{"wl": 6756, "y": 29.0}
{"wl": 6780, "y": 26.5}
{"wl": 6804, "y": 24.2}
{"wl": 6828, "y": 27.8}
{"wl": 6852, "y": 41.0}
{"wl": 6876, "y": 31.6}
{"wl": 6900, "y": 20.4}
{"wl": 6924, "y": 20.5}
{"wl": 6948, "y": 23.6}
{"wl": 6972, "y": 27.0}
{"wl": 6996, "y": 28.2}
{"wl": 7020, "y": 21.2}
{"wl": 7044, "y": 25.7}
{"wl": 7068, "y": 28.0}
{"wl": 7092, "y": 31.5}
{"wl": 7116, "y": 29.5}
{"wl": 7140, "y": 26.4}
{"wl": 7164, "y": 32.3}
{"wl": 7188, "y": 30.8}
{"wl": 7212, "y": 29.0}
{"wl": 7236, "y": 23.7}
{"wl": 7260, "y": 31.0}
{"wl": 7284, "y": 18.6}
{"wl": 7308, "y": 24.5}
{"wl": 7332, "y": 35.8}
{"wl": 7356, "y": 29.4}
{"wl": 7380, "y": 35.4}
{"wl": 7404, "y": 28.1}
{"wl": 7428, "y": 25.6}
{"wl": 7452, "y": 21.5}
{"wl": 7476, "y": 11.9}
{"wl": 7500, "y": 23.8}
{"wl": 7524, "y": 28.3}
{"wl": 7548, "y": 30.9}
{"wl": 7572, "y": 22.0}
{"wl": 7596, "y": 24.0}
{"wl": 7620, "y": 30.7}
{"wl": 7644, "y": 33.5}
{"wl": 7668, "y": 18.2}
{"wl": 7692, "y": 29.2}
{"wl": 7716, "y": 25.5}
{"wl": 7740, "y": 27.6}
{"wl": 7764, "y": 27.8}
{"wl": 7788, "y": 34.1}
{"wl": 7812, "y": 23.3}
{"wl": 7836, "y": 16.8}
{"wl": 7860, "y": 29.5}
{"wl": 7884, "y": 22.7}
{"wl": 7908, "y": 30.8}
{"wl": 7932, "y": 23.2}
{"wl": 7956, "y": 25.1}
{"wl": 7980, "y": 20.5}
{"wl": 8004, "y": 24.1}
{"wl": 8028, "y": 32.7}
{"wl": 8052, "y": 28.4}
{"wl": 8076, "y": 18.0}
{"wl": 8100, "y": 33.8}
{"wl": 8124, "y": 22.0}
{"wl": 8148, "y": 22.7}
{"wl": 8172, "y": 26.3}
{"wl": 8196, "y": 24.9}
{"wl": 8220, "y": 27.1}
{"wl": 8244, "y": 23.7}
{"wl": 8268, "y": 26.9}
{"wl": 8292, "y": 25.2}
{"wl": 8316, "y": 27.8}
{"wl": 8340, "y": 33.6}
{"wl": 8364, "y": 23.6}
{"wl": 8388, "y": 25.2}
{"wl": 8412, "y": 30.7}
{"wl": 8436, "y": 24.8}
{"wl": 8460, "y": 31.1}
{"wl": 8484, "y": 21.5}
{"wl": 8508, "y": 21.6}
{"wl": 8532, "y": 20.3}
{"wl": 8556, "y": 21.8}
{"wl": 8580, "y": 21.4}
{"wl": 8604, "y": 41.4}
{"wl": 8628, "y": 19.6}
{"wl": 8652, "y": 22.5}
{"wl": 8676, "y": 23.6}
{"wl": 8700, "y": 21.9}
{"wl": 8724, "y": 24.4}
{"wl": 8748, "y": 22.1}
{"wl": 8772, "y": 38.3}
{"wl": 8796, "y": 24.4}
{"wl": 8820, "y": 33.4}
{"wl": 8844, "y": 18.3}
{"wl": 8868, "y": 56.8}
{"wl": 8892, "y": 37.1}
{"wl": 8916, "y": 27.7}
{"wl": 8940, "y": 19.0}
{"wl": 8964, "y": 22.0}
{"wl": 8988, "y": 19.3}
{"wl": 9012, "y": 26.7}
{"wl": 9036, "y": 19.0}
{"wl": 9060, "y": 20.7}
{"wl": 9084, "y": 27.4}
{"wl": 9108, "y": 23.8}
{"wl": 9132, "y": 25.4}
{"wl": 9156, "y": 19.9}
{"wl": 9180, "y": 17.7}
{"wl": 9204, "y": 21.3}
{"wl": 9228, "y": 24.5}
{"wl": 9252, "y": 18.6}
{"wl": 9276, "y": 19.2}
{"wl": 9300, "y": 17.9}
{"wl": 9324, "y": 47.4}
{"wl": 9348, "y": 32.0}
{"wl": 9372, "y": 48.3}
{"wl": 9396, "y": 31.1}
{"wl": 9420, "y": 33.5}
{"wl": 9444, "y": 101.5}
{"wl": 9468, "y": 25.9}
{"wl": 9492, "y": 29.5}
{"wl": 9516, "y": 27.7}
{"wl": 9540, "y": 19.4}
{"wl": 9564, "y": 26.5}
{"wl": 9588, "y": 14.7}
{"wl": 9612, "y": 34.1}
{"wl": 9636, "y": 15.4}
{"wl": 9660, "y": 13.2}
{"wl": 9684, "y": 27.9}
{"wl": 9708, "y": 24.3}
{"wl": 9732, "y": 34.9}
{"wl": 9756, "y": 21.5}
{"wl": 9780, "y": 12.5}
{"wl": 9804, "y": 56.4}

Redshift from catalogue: 0.770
